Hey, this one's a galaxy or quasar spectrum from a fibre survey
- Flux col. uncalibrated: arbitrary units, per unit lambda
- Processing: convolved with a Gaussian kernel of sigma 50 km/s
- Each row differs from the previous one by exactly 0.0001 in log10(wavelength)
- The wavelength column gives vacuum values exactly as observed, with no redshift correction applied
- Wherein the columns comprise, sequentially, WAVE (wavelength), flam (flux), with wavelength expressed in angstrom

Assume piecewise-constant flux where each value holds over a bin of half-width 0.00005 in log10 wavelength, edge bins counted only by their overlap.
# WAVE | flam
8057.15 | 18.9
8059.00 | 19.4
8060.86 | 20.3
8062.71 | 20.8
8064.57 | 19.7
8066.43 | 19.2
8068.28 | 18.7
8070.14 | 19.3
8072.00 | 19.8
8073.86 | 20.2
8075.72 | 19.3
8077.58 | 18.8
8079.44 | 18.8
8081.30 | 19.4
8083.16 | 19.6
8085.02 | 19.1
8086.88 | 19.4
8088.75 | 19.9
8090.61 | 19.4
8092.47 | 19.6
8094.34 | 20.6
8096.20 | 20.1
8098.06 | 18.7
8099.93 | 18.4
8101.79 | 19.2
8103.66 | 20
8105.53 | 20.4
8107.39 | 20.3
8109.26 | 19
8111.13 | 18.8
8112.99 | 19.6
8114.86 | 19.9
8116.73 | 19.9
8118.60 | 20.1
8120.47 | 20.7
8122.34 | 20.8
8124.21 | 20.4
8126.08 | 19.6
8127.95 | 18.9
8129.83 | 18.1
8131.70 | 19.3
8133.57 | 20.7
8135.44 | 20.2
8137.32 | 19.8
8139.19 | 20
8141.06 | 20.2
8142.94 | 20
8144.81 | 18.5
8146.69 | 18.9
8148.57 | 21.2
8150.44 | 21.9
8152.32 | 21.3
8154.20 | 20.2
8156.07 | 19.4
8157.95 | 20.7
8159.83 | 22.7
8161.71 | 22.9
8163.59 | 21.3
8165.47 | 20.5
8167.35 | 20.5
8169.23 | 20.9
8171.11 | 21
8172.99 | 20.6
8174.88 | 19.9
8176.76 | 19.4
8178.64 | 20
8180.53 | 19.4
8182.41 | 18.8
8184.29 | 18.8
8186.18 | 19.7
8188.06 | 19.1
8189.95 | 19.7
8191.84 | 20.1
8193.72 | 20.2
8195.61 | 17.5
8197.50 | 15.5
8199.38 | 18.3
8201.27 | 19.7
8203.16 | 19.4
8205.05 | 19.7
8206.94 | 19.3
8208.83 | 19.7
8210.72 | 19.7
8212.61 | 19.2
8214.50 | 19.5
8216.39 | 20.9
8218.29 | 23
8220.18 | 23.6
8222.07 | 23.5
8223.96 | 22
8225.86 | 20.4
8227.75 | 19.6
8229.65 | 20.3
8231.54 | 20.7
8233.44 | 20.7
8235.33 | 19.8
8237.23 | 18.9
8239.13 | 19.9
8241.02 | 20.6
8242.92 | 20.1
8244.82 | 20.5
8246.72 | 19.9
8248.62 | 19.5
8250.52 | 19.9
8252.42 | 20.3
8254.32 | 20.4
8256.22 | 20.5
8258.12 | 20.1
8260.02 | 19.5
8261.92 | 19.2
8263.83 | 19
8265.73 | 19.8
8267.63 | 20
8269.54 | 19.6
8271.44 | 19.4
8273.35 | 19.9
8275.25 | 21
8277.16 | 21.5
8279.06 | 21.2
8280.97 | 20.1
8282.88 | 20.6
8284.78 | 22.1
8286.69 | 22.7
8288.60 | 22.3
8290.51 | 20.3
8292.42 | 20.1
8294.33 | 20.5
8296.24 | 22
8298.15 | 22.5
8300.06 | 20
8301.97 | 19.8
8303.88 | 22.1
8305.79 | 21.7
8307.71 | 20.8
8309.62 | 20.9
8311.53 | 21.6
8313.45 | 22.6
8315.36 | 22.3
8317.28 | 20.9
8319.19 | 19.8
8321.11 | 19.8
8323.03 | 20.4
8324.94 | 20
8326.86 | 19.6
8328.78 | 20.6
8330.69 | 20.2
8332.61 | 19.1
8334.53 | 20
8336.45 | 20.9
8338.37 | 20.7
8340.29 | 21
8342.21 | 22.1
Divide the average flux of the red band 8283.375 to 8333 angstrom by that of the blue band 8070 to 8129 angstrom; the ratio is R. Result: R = 1.07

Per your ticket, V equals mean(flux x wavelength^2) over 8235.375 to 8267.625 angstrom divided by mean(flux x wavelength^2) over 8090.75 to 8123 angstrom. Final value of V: 1.04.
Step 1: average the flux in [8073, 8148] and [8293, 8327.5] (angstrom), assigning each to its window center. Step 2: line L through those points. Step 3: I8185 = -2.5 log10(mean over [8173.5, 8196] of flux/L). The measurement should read 0.04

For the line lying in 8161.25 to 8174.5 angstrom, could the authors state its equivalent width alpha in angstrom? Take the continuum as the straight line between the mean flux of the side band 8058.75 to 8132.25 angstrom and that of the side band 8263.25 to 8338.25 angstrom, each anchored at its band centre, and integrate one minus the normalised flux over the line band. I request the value -0.66 angstrom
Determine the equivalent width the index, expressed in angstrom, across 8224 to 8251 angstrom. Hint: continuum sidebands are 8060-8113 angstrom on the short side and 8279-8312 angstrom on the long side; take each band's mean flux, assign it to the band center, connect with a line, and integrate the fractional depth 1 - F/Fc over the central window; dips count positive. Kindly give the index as 0.77 angstrom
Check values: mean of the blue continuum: 19.5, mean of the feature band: 20.1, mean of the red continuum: 21.2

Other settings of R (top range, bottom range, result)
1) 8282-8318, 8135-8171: 1.04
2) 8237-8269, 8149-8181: 0.96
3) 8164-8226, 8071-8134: 1.02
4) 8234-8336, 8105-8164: 1.02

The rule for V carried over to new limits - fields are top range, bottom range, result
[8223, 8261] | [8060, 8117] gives 1.07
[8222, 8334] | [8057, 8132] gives 1.10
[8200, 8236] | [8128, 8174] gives 1.02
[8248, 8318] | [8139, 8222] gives 1.06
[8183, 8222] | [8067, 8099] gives 1.04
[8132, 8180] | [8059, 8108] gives 1.07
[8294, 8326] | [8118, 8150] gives 1.11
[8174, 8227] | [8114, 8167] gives 0.99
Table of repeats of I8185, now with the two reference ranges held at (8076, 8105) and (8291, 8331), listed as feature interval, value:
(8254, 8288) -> 0.01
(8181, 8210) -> 0.06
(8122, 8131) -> 0.01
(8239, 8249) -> 0.02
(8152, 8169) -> -0.06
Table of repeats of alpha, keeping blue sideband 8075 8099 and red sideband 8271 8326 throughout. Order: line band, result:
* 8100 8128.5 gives -0.2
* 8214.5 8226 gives -1.0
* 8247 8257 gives 0.3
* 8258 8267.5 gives 0.6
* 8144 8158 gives -0.2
